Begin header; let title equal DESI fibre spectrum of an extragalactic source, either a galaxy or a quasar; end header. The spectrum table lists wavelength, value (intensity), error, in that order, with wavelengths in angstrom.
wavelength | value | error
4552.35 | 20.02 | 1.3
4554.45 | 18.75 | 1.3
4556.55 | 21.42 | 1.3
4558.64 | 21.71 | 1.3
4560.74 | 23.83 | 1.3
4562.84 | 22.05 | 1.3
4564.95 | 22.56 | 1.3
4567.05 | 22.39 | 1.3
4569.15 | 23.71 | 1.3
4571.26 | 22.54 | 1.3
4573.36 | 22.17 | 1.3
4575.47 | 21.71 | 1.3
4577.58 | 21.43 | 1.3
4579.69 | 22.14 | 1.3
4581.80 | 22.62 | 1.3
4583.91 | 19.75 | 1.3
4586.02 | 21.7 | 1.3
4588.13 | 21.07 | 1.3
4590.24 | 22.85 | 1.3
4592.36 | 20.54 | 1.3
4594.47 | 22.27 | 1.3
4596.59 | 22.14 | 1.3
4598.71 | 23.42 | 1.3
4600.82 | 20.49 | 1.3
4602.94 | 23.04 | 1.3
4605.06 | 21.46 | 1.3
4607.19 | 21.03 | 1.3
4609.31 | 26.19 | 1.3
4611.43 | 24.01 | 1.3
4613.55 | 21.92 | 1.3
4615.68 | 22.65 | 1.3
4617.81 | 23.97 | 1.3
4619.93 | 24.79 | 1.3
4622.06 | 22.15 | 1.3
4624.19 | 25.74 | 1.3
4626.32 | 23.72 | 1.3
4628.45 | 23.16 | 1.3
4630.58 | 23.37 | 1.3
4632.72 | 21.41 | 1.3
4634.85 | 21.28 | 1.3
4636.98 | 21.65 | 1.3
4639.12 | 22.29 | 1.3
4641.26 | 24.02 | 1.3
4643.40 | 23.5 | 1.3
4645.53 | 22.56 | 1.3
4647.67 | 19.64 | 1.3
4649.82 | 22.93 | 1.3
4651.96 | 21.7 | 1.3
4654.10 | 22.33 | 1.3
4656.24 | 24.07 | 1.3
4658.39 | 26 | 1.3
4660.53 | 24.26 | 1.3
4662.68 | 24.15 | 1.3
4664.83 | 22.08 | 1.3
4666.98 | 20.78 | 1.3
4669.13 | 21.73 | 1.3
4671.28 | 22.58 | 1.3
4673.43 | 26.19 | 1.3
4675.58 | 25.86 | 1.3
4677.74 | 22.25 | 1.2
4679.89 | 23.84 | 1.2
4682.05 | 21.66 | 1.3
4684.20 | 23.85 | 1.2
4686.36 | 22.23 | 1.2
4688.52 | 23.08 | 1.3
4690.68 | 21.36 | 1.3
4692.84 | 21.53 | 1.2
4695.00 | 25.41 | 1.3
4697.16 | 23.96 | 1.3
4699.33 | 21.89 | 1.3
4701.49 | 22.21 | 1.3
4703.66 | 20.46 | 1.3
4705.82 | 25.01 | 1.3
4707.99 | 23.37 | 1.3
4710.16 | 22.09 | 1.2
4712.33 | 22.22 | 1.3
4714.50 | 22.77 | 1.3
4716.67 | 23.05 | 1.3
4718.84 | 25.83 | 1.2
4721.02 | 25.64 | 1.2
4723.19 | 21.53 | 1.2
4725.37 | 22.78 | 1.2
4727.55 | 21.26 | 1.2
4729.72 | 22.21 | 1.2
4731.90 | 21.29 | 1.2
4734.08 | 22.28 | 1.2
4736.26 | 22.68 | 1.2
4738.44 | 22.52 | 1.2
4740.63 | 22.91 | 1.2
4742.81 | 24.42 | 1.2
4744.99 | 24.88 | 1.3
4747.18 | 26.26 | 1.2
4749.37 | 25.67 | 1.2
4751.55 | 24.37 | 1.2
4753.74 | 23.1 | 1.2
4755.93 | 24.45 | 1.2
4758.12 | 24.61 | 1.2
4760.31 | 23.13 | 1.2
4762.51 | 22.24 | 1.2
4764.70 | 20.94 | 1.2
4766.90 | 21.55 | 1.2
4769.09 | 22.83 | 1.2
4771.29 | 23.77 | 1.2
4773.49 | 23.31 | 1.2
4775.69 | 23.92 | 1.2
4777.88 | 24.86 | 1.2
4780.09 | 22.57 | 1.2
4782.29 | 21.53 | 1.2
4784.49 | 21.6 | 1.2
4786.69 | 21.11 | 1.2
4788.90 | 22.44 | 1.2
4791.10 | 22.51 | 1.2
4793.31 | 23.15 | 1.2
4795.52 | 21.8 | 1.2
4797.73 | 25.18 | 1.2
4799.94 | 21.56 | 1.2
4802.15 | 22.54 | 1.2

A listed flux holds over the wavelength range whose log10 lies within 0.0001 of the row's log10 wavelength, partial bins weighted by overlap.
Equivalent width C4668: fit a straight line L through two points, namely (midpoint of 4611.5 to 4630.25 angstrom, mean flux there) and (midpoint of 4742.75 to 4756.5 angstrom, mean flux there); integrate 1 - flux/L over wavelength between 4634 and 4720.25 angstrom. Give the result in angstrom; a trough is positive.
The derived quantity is 4.01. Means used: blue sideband 23.5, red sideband 24.8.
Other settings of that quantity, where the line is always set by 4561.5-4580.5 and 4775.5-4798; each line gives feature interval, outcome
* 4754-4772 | -0.2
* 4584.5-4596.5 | 0.4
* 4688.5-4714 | -0.2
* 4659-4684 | -0.9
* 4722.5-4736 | 0.4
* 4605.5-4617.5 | -0.4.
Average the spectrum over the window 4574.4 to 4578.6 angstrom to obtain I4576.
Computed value 21.5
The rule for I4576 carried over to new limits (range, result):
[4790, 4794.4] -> 22.8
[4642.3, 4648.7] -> 21.9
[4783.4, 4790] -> 21.7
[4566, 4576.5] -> 22.5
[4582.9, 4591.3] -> 21.4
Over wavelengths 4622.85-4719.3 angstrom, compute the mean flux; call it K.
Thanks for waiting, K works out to 23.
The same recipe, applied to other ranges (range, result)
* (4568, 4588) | 21.9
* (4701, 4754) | 23.2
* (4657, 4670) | 23.2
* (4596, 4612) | 22.7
